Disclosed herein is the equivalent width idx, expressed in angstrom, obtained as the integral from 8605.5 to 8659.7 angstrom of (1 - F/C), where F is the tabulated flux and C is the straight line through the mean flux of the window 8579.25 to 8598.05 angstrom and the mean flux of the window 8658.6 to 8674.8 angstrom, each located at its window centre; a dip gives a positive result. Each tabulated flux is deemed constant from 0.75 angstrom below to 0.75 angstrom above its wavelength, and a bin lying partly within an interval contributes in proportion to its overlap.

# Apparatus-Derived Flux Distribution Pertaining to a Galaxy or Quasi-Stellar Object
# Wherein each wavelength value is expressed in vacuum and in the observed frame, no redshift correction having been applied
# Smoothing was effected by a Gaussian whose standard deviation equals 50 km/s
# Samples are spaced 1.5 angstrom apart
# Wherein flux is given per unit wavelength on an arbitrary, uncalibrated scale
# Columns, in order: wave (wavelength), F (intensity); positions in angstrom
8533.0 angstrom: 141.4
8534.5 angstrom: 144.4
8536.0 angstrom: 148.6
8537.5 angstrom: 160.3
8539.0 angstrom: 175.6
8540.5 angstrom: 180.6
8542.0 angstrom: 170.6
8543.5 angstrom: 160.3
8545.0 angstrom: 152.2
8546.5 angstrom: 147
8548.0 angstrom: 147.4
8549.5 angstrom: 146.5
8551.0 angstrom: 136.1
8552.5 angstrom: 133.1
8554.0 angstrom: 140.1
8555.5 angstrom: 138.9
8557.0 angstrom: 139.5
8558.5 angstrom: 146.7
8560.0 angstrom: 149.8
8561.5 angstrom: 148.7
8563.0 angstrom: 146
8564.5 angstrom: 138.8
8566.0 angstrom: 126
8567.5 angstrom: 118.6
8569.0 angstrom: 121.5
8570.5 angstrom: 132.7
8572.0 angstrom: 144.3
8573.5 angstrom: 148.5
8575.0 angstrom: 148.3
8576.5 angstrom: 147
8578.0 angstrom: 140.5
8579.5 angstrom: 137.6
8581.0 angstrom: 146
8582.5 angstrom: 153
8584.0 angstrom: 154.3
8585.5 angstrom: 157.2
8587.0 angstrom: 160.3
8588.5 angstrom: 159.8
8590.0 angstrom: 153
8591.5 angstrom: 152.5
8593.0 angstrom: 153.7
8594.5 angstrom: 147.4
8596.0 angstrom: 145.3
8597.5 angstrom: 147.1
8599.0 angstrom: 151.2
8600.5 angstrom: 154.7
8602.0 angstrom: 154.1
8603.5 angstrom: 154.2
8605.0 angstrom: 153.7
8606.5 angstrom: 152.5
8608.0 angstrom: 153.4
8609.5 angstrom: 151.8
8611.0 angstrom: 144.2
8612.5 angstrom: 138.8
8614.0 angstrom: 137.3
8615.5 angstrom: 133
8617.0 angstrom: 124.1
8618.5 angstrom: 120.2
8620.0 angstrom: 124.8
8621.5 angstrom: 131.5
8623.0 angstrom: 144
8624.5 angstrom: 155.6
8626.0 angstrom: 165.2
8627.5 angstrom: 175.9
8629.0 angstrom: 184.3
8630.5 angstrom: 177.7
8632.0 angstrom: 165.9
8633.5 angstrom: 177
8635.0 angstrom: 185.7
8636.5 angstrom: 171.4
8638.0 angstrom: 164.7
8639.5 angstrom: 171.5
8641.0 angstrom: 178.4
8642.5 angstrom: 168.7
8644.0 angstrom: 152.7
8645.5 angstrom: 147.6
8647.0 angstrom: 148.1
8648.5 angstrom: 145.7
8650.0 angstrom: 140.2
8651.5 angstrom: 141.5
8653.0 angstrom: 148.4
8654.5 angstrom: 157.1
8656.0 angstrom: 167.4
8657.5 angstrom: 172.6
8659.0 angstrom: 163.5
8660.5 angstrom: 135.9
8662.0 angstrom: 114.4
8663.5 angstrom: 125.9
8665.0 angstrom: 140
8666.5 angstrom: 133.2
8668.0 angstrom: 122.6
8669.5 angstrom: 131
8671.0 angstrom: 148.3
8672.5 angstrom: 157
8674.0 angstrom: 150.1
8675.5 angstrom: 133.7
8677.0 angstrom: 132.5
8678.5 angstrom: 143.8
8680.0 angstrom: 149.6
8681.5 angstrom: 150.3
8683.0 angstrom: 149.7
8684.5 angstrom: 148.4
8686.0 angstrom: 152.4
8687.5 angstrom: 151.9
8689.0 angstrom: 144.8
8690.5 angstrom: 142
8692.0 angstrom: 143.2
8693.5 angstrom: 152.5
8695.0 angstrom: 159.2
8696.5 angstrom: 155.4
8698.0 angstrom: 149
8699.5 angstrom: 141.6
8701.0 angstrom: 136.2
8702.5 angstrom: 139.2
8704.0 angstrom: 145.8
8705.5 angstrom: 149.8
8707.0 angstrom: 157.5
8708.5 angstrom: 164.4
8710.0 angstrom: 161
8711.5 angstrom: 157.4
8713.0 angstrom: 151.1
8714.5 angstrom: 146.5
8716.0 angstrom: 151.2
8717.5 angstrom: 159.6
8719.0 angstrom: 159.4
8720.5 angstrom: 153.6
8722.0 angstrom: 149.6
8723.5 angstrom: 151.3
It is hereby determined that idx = -4.3 angstrom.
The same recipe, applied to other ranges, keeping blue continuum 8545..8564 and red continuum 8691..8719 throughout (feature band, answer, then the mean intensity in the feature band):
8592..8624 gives 0.5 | 144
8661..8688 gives 1.6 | 141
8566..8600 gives -0.2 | 146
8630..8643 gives -2.3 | 173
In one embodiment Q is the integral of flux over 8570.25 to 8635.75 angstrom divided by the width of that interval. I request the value 151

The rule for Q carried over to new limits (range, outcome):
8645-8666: 146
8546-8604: 145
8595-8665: 152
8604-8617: 145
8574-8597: 150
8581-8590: 156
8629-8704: 151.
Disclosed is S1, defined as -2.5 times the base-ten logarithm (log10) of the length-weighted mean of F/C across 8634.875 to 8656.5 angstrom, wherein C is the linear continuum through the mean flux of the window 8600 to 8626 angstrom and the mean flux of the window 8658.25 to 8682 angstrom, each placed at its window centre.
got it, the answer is -0.13 mag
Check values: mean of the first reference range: 143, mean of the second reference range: 139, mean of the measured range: 158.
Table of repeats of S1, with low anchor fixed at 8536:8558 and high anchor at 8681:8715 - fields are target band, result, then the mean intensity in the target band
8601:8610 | -0.02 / 153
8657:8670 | 0.10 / 137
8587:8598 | 0.00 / 152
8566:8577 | 0.12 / 136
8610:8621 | 0.14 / 132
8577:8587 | 0.02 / 149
